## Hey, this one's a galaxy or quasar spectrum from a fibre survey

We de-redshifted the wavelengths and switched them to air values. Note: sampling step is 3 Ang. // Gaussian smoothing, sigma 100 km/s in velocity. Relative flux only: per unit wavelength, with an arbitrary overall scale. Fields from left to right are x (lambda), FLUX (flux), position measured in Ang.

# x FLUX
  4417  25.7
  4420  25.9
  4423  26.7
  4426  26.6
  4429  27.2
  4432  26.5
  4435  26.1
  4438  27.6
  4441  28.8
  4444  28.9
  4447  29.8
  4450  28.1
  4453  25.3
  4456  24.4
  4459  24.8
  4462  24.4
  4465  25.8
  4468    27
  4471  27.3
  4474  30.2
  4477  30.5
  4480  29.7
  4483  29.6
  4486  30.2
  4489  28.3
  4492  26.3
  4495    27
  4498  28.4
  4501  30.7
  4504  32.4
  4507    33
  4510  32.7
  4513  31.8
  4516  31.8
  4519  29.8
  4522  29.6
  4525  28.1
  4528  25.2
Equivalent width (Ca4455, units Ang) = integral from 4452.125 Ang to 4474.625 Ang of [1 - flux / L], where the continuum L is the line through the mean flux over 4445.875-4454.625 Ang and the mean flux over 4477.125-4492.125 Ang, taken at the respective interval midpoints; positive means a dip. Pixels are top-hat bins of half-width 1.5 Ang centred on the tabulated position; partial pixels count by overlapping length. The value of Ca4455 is 1.8 Ang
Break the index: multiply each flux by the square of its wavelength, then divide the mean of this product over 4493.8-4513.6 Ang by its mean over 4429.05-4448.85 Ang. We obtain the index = 1.1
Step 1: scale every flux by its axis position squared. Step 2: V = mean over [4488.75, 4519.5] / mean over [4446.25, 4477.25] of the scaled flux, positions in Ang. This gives 1.15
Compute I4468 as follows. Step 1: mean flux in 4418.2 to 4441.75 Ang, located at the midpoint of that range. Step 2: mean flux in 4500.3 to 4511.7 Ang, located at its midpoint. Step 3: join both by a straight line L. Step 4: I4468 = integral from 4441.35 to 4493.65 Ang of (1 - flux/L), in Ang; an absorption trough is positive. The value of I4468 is 3.2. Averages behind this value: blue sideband 26.8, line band 27.7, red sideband 32.3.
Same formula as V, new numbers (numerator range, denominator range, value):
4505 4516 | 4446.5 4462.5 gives 1.28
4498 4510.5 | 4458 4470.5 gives 1.26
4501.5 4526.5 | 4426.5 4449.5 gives 1.16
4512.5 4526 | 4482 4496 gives 1.08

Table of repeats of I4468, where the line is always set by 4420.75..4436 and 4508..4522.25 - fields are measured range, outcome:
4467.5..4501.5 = 1.02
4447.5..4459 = 0.75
